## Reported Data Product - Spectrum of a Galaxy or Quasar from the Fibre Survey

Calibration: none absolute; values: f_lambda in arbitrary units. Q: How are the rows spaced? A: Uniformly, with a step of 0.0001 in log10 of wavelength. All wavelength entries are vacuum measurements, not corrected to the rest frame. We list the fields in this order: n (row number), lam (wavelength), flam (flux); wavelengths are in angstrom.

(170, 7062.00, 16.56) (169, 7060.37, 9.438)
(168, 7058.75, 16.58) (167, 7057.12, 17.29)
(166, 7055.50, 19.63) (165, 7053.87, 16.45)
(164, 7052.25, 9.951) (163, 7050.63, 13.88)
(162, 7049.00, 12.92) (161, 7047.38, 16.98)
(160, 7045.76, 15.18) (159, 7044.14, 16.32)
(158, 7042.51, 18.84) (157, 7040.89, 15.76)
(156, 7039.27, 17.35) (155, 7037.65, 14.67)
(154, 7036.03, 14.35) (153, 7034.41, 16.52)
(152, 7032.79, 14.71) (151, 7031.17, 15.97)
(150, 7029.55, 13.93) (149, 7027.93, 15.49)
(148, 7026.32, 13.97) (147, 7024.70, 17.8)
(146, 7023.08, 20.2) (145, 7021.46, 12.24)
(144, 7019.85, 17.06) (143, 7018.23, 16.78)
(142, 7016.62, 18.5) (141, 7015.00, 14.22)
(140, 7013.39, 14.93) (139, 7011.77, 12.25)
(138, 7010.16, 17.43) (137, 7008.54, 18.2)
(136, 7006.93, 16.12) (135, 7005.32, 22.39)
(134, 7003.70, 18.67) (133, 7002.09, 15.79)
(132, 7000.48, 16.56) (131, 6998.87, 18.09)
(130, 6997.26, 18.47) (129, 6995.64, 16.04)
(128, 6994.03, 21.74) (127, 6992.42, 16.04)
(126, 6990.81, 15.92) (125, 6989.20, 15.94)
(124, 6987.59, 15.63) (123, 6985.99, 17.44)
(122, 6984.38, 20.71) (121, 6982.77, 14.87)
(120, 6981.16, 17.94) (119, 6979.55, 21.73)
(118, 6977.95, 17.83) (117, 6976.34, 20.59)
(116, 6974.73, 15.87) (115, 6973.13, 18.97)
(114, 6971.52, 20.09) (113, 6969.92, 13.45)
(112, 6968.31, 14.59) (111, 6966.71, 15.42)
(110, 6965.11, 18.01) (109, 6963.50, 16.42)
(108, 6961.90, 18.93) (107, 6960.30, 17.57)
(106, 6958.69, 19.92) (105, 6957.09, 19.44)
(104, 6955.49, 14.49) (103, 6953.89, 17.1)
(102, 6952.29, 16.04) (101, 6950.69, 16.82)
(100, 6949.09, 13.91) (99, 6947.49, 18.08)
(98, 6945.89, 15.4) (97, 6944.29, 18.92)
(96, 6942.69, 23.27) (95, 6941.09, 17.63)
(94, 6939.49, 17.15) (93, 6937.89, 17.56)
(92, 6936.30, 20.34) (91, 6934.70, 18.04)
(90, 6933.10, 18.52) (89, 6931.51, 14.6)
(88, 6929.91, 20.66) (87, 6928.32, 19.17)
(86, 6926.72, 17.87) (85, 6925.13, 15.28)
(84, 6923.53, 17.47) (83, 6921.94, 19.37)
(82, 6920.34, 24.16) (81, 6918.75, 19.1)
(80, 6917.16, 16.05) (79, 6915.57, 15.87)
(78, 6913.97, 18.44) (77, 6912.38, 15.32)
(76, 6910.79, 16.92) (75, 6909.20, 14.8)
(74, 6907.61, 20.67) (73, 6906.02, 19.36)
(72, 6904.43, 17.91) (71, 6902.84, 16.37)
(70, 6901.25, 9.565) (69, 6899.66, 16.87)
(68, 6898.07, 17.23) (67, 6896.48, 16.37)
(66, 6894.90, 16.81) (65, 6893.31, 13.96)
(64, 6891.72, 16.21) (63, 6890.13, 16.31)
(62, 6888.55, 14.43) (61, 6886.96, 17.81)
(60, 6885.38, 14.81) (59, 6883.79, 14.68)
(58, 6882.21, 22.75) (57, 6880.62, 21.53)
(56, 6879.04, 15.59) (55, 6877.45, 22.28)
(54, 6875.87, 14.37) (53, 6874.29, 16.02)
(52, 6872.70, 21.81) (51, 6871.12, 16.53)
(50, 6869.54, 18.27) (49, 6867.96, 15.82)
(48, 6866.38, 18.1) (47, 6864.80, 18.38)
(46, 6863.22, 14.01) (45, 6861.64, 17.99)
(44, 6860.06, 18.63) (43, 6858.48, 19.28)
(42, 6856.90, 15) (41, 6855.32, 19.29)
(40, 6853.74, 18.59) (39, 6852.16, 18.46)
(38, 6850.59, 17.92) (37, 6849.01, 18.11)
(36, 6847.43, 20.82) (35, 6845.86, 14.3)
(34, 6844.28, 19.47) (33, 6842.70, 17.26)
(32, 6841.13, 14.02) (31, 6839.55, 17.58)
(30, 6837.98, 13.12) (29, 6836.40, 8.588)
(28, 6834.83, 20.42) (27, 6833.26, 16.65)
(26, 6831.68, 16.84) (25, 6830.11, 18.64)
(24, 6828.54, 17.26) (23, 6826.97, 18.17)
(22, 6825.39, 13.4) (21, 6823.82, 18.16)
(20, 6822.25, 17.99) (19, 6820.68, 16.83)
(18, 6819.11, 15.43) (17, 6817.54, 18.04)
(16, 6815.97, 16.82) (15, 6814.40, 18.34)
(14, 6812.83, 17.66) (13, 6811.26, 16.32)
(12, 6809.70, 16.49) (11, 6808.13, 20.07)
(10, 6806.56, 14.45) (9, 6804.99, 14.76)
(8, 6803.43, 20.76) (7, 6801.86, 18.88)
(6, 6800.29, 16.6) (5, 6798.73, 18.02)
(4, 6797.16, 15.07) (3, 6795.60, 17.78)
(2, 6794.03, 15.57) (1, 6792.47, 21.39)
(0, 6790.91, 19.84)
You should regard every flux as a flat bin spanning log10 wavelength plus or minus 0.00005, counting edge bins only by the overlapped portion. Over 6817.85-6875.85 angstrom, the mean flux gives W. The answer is 17.1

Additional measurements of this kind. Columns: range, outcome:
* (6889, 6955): 17.3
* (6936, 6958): 17.5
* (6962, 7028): 17.1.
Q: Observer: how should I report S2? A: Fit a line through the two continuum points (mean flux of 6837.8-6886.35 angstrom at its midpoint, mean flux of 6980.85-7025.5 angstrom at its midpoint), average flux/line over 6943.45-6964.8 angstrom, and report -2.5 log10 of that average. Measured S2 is 0.00 mag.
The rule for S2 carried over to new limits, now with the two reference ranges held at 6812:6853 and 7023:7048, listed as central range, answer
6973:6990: -0.11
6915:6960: -0.09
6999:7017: -0.05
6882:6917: 0.01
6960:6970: -0.01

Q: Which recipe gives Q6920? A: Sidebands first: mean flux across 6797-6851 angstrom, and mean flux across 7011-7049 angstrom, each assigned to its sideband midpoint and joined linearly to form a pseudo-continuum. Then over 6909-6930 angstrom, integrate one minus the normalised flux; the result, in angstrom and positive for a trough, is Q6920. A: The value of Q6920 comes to -1.9 angstrom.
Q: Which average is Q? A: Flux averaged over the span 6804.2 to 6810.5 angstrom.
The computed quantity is 16.5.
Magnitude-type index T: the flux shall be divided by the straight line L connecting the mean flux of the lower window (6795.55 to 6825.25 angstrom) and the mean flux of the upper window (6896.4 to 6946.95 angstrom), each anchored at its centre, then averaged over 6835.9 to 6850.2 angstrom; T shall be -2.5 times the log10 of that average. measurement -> 0.08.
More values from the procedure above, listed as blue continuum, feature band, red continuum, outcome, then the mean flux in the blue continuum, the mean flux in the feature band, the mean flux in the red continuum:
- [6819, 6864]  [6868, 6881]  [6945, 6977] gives -0.065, 17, 18.1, 17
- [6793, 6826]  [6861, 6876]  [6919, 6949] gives 0.029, 17.1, 17.2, 18.4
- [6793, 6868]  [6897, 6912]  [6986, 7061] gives 0.011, 17.1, 16.6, 16.2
